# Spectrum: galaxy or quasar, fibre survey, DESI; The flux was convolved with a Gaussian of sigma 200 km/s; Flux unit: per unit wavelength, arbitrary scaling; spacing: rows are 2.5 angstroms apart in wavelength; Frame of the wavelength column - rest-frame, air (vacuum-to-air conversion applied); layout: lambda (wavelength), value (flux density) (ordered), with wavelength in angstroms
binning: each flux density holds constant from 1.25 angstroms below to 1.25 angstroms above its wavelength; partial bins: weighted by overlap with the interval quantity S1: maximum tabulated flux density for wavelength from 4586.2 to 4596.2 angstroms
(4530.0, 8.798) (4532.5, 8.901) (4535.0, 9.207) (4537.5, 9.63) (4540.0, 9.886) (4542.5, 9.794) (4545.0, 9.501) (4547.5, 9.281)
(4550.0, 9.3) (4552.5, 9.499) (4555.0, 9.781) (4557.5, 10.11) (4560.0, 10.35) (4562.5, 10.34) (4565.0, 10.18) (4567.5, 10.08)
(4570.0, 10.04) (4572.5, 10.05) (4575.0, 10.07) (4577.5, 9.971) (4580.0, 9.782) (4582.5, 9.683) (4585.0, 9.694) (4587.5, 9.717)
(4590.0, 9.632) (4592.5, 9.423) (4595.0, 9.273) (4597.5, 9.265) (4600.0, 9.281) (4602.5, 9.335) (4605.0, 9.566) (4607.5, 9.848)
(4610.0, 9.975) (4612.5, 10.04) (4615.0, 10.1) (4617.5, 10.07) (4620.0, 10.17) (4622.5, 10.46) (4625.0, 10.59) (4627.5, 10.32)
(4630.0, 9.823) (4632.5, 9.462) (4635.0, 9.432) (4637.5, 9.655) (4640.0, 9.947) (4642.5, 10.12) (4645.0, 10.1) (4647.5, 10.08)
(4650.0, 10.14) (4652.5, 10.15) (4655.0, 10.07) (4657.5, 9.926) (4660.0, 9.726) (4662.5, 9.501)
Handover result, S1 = 9.717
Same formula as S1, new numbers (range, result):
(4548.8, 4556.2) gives 9.781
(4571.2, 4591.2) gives 10.07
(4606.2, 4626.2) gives 10.59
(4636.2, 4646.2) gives 10.12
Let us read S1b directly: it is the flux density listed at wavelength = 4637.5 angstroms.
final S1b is 9.655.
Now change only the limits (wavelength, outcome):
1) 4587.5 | 9.717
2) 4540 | 9.886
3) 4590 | 9.632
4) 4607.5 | 9.848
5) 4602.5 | 9.335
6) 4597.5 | 9.265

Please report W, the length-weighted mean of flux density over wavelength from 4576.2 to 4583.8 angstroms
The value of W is 9.81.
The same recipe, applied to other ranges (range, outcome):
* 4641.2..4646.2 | 10.1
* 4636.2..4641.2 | 9.8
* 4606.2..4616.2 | 9.99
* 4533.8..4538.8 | 9.43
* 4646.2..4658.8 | 10.1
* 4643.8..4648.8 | 10.1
